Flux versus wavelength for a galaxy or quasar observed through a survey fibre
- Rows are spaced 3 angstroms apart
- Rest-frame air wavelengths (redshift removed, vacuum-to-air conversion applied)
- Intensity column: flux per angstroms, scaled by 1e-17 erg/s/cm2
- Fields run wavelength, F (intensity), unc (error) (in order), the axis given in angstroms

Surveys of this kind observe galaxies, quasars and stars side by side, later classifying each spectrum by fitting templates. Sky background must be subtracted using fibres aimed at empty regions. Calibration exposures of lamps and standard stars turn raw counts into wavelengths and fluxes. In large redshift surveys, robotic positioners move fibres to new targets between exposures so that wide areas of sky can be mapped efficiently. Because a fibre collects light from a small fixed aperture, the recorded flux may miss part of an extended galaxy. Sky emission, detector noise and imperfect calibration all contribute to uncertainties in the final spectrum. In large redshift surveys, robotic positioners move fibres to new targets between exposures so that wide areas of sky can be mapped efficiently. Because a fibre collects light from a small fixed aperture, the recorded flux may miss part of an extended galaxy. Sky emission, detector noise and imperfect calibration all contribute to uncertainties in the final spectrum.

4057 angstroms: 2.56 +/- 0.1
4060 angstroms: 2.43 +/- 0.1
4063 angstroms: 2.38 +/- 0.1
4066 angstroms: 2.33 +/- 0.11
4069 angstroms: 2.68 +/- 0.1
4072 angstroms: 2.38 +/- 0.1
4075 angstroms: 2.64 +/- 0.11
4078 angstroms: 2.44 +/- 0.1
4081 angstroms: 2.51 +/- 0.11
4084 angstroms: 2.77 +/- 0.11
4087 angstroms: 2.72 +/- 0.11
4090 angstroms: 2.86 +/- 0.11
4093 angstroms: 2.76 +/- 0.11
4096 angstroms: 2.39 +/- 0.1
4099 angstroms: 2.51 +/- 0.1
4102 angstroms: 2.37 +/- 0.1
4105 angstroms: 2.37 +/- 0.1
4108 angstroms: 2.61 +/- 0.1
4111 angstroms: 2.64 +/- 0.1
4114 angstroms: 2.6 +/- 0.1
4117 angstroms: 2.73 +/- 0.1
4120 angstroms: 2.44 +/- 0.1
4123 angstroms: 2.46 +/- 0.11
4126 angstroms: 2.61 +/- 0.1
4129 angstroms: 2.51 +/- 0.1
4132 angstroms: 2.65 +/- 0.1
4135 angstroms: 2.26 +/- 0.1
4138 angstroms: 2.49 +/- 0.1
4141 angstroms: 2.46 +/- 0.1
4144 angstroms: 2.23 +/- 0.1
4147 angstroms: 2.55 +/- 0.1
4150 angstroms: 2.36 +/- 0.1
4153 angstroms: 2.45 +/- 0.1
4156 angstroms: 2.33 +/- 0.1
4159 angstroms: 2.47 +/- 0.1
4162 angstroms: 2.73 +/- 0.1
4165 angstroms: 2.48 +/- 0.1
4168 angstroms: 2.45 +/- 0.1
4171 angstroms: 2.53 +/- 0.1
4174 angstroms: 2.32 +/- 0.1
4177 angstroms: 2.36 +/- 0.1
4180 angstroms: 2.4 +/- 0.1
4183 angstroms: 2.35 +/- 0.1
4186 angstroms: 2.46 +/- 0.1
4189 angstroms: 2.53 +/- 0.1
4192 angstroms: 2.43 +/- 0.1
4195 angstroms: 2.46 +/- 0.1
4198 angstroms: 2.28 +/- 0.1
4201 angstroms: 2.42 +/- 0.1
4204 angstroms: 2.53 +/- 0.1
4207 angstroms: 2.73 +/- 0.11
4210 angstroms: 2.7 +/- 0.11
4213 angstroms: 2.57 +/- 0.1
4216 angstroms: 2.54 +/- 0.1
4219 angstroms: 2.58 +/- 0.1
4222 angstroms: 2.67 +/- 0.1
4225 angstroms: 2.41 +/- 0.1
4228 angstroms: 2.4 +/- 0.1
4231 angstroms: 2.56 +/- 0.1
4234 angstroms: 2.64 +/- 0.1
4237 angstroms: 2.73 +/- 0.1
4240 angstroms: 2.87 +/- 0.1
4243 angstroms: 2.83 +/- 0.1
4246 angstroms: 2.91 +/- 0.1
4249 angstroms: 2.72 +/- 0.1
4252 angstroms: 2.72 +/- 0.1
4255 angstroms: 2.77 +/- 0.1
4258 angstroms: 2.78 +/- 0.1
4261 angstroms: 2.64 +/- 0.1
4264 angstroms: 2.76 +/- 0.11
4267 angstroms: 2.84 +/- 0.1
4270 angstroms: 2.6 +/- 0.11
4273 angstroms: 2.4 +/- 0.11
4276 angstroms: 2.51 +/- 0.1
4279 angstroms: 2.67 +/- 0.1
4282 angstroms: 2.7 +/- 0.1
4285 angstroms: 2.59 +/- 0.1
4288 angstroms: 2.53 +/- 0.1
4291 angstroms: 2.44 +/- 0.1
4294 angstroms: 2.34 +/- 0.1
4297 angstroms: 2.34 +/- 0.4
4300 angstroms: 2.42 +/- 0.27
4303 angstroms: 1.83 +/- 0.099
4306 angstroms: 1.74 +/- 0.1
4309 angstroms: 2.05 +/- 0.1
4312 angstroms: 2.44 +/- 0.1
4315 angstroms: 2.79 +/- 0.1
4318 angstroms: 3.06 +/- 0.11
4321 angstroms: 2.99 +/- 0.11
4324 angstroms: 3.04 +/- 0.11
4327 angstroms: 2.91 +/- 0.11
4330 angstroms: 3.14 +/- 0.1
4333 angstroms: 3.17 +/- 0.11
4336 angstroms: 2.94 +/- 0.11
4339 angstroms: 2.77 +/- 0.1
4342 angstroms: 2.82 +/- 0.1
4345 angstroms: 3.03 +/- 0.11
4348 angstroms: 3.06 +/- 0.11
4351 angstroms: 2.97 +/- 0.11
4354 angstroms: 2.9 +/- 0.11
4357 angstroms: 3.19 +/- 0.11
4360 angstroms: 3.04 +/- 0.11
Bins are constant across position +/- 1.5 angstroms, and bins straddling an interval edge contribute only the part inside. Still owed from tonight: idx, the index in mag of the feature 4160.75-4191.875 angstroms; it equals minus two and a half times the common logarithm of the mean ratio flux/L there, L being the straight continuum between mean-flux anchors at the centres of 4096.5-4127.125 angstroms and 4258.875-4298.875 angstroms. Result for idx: 0.04 mag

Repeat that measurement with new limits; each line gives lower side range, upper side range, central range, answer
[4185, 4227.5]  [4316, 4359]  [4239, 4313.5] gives 0.09 mag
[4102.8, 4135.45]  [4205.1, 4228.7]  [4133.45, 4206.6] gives 0.05 mag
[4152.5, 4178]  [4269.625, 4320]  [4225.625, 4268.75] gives -0.11 mag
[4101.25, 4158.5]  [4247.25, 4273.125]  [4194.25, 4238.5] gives 0.04 mag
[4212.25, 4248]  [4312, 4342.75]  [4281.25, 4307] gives 0.22 mag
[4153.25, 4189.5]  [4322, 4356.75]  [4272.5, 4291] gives 0.10 mag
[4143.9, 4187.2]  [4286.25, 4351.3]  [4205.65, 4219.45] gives -0.05 mag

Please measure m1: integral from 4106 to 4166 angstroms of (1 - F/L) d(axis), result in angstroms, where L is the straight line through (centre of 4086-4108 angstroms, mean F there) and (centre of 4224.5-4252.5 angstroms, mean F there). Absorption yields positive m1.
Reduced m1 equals 2.3 angstroms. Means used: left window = 2.57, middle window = 2.5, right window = 2.69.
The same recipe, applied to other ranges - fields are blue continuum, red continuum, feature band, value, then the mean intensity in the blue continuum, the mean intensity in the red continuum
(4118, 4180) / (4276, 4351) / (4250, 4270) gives -1.11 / 2.46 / 2.66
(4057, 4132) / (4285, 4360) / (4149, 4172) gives 1.06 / 2.55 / 2.71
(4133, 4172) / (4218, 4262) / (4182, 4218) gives 1.02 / 2.45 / 2.68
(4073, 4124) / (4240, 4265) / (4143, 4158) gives 1.42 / 2.58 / 2.77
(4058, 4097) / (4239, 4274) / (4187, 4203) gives 1.50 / 2.56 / 2.74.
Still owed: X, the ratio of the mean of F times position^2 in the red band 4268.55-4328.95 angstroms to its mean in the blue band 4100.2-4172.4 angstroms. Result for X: 1.09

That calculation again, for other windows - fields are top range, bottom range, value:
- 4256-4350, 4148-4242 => 1.11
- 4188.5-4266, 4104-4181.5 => 1.10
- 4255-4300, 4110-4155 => 1.11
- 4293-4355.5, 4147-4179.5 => 1.19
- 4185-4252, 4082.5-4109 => 1.06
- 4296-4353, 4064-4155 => 1.19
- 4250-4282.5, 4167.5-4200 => 1.15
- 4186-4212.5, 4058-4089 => 1.05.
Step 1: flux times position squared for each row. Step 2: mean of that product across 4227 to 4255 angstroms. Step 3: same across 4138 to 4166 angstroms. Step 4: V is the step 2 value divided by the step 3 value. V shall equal 1.2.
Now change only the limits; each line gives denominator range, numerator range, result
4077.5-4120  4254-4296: 1.09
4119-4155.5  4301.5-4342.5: 1.20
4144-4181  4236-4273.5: 1.17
